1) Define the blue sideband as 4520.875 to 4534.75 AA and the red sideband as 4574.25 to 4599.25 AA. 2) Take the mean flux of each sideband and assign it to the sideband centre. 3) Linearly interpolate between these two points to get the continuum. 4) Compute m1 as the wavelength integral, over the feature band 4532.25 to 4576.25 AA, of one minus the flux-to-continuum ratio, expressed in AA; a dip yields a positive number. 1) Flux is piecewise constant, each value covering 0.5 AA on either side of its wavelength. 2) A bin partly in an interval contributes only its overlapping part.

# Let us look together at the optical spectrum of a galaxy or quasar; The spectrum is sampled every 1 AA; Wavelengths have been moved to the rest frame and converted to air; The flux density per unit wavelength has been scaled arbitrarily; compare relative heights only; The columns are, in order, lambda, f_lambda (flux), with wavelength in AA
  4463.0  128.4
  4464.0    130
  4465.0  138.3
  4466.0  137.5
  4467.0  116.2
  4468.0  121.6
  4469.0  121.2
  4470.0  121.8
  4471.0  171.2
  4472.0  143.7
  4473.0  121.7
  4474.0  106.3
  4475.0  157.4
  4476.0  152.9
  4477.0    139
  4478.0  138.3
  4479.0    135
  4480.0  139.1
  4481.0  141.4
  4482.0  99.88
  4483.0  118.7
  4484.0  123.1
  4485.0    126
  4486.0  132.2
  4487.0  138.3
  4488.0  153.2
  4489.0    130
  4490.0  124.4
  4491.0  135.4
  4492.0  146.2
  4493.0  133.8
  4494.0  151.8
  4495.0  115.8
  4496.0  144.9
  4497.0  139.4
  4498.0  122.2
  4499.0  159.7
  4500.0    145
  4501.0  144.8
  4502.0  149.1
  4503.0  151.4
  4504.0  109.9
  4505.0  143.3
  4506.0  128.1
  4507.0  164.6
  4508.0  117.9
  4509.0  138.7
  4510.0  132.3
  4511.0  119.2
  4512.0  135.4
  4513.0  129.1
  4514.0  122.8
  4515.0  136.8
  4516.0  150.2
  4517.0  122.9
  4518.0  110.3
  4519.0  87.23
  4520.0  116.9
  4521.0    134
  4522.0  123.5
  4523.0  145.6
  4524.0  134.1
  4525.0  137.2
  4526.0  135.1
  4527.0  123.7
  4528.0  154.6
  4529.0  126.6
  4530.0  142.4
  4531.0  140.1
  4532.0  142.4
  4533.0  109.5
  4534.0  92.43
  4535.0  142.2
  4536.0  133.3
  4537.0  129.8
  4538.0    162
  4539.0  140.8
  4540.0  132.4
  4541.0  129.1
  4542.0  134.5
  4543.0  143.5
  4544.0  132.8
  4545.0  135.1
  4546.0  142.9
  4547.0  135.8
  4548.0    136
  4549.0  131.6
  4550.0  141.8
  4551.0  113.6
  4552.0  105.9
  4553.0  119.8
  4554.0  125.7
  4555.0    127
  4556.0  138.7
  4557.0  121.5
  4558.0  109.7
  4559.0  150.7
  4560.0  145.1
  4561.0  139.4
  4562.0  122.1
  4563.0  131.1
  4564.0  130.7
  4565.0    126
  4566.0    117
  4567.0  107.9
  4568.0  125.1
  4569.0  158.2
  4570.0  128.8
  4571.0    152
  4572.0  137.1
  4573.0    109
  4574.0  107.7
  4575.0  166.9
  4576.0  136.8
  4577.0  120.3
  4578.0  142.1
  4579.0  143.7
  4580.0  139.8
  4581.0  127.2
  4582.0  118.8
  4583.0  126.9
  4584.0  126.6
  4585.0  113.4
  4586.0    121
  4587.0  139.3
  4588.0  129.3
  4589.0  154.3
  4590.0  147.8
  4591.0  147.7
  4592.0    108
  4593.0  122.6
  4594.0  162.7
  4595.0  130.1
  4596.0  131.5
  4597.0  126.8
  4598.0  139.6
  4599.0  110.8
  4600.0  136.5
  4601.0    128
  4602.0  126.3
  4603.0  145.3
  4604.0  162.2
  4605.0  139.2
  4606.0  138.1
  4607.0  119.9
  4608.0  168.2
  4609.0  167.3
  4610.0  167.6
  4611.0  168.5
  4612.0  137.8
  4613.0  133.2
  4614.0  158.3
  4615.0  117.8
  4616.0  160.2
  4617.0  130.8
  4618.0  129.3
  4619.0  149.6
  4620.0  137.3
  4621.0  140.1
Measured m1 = 0.5 AA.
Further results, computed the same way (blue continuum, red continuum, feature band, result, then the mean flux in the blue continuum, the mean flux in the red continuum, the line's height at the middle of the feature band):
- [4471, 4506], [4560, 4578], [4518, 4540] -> 0.47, 136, 131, 134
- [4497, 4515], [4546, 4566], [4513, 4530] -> 0.60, 136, 129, 134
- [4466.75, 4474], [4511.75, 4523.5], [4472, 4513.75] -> -2.28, 130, 126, 128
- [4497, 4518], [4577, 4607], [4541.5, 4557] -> 0.45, 136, 134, 135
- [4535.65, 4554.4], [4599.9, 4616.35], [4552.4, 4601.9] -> 2.95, 133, 146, 139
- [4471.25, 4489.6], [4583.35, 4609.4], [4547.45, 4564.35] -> 0.79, 134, 136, 135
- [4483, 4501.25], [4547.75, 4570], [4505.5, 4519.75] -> 0.63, 136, 128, 134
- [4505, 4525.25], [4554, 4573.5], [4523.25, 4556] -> -0.65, 130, 130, 130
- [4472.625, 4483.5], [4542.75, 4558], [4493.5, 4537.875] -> -0.81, 132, 129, 131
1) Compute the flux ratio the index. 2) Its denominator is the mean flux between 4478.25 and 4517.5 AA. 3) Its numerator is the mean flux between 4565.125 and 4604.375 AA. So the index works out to 1.0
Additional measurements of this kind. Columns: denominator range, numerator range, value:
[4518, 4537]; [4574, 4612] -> 1.07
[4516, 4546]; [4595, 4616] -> 1.08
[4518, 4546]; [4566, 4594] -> 1.00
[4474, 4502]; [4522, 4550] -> 0.99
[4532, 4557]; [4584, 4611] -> 1.06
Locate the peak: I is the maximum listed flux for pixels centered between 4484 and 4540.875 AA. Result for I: 164.6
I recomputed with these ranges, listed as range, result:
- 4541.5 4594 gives 166.9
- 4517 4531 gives 154.6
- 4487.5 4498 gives 153.2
